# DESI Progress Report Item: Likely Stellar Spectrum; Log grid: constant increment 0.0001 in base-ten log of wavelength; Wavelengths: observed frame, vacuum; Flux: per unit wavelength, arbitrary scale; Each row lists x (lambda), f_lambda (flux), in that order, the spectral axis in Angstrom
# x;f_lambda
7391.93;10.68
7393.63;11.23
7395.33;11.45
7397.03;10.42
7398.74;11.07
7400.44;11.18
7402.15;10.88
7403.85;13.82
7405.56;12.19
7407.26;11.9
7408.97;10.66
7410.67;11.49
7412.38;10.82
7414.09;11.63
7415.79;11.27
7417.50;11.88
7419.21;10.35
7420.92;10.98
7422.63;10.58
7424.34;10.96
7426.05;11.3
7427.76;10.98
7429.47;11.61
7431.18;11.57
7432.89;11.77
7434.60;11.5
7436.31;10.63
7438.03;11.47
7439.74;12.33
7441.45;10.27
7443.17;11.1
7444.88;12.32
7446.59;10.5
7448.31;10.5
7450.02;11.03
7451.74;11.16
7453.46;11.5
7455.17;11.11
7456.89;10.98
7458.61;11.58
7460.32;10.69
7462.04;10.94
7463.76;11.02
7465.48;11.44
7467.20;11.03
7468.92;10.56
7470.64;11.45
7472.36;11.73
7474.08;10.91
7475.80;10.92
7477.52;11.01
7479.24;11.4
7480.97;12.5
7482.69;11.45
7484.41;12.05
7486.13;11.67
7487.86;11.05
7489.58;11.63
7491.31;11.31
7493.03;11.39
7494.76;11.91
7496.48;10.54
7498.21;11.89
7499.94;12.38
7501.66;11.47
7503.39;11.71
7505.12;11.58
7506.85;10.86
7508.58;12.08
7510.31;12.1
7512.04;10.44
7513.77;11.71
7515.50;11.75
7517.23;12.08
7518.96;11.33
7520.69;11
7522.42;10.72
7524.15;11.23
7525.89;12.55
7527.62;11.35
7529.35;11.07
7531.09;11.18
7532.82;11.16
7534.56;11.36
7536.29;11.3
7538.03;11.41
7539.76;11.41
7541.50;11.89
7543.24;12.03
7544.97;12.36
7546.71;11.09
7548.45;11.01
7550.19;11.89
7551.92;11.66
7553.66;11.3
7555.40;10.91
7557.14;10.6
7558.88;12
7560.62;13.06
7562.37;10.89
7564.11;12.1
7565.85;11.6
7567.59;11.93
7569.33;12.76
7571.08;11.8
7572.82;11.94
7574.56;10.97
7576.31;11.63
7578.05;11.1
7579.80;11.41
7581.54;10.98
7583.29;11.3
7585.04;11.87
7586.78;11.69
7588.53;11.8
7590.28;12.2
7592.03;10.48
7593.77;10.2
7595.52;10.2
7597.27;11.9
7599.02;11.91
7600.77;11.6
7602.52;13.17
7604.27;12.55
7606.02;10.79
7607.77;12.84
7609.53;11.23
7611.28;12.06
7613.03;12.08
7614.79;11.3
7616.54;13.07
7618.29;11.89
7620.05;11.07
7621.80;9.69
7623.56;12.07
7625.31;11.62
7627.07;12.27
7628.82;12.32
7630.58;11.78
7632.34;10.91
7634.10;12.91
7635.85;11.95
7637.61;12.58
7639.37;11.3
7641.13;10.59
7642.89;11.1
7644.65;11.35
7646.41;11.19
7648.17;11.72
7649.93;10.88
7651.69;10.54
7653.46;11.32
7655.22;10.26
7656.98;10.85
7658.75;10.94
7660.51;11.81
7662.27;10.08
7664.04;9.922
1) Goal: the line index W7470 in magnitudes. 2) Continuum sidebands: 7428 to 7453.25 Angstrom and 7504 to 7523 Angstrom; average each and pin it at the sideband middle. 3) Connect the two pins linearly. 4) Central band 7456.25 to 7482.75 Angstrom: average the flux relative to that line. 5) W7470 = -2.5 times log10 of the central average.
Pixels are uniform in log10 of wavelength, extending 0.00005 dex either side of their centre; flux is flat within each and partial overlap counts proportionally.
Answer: 0.01 mag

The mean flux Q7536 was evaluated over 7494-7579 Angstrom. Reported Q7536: 11.6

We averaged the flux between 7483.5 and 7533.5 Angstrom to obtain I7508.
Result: 11.5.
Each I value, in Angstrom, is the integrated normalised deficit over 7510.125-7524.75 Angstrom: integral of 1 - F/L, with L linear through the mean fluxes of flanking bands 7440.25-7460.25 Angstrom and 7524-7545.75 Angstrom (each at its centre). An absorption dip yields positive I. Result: 0.2 Angstrom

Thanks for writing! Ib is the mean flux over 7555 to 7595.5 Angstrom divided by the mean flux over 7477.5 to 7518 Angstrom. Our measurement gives 1.0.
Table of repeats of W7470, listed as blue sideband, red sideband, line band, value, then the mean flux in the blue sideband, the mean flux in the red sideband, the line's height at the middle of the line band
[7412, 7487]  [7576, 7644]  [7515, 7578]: -0.008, 11.2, 11.6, 11.5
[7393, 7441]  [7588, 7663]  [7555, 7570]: -0.030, 11.3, 11.5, 11.5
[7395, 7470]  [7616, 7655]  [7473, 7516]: -0.018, 11.2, 11.5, 11.3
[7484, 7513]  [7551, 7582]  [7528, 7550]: 0.011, 11.5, 11.6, 11.6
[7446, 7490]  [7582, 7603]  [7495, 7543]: -0.014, 11.2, 11.5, 11.3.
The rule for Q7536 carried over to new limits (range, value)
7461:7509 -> 11.4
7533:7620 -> 11.6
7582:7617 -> 11.7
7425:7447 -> 11.4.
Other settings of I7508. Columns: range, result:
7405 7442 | 11.3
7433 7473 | 11.2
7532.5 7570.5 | 11.6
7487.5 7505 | 11.5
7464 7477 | 11.1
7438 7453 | 11.2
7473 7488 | 11.5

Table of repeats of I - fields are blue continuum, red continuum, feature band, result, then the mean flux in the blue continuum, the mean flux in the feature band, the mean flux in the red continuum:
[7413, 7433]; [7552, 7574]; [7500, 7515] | -0.03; 11.2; 11.5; 11.7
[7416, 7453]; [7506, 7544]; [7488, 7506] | -0.30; 11.2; 11.6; 11.5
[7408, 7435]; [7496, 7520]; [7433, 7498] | 0.70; 11.2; 11.3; 11.6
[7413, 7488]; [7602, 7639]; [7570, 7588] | 0.37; 11.2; 11.5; 11.9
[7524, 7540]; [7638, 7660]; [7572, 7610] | -1.05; 11.4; 11.5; 11.1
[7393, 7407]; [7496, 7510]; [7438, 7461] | 0.80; 11.6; 11.2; 11.6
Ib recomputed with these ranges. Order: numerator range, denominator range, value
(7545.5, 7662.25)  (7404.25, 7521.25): 1.02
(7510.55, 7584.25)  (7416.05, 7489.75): 1.02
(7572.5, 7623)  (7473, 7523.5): 1.01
